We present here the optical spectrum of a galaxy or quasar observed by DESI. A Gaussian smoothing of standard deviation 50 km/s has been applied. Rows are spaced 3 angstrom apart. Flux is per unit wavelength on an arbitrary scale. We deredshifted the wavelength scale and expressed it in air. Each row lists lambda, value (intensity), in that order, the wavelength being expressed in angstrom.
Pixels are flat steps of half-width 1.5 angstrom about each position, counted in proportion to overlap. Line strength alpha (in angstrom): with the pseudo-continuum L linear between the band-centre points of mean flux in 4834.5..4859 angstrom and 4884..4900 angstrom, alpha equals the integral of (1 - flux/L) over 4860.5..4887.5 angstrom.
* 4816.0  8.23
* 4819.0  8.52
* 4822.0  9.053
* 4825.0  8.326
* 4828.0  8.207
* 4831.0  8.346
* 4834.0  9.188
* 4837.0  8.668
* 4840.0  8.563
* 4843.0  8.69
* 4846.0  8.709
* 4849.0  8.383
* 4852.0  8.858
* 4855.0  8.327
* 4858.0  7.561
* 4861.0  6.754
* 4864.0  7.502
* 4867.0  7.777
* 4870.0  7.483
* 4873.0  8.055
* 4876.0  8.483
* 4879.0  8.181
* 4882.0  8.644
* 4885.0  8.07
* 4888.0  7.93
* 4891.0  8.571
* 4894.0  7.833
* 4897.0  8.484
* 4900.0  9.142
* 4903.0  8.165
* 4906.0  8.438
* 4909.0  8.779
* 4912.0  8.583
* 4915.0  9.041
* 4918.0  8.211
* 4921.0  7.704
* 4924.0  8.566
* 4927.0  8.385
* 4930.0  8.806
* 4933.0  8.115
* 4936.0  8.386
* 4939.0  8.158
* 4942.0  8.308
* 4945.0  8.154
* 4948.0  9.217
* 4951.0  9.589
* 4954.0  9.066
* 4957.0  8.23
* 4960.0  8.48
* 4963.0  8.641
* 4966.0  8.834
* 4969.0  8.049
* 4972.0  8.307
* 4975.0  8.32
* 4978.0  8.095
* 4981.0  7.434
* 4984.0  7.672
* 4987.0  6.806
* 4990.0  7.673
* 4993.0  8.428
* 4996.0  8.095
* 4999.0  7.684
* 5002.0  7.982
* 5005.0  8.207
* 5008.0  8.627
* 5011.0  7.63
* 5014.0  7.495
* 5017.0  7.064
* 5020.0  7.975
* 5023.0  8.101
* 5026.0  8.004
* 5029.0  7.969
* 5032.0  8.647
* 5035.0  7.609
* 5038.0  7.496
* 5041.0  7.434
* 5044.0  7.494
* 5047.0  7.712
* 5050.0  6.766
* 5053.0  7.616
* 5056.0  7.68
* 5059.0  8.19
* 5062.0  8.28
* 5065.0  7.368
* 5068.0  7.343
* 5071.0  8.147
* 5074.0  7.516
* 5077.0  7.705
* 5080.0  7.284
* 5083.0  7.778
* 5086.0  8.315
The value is 1.4 angstrom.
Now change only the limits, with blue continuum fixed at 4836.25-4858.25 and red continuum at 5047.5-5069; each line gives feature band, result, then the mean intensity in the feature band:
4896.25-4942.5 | -1.4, 8.46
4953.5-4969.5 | -1.0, 8.55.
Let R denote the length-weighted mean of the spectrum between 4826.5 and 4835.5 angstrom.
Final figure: 8.58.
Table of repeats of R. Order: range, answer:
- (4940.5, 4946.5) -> 8.23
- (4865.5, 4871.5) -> 7.63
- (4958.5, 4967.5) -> 8.65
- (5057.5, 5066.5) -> 7.95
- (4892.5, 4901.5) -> 8.49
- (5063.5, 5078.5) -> 7.62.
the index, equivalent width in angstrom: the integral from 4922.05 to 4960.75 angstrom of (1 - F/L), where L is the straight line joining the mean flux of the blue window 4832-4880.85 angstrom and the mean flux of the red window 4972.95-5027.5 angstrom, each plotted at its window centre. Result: -2.8 angstrom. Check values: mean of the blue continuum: 8.2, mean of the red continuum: 7.85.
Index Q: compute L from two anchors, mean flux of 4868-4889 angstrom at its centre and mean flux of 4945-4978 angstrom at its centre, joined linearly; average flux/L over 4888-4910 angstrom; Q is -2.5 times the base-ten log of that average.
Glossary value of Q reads -0.026 mag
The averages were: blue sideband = 8.12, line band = 8.44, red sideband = 8.62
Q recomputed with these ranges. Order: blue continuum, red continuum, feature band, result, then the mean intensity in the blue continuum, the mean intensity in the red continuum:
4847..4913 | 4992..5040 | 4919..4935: -0.03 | 8.18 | 7.93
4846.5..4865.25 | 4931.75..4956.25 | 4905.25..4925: -0.01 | 7.95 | 8.62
